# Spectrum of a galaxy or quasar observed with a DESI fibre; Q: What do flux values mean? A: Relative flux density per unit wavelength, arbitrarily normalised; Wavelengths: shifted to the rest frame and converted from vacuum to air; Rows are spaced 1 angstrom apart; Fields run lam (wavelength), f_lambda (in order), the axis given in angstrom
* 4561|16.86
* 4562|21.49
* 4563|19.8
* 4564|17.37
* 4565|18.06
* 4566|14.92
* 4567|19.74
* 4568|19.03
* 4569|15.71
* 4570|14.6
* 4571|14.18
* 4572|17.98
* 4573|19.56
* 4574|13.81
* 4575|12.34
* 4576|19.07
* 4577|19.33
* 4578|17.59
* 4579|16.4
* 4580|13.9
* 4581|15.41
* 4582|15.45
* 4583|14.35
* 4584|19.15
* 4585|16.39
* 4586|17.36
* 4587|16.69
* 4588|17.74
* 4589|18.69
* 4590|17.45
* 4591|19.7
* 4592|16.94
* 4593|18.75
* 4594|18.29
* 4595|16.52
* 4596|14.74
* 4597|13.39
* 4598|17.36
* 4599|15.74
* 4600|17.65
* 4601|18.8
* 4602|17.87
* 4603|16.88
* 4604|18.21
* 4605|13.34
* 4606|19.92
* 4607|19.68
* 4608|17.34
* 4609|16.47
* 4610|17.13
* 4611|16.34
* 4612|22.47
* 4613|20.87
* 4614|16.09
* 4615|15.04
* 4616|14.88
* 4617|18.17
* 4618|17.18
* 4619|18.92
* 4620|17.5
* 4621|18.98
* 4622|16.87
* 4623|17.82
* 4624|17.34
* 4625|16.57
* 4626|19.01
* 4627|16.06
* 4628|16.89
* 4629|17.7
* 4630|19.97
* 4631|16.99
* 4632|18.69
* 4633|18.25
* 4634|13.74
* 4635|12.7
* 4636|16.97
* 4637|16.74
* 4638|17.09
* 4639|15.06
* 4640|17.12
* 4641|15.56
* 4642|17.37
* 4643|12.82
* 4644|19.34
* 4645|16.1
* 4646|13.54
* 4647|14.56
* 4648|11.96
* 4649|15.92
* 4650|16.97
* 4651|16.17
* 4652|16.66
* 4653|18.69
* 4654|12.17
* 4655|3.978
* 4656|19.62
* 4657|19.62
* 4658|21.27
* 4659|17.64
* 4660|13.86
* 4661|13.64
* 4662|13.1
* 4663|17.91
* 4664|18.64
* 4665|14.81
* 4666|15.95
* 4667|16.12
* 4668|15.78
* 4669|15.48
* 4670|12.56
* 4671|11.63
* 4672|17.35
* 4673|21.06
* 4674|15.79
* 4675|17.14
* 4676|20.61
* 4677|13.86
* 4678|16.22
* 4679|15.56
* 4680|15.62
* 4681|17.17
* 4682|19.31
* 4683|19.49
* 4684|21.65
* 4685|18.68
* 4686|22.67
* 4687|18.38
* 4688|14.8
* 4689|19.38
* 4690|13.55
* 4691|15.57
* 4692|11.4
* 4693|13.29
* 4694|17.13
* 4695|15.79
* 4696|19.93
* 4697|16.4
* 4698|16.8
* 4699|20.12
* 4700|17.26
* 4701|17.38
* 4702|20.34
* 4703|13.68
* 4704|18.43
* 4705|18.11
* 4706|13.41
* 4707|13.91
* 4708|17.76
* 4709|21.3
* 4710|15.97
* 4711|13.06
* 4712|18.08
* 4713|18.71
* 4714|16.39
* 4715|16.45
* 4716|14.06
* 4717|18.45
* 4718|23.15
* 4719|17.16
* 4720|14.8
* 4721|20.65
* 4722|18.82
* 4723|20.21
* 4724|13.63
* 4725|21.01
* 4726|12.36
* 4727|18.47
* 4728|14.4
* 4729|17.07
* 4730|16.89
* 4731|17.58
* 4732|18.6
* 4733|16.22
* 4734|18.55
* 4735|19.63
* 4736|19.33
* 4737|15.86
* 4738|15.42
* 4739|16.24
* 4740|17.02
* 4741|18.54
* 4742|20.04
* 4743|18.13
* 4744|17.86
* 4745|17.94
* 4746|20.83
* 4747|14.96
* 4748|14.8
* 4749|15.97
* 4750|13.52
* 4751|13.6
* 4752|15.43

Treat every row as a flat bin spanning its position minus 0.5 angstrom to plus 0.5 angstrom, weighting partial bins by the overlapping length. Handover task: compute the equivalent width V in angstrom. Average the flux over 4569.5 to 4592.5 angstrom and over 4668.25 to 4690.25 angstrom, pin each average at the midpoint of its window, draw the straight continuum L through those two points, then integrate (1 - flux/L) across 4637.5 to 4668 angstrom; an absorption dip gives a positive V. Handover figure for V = 2.31 angstrom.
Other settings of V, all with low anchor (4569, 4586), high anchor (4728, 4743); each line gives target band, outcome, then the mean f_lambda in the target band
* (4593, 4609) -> -0.63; 17.1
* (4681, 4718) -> 0.06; 17.2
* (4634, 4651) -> 1.22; 15.6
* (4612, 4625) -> -0.82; 17.6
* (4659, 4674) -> 1.18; 15.6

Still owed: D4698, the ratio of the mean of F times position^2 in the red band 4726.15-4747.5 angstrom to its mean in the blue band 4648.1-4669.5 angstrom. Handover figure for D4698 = 1.14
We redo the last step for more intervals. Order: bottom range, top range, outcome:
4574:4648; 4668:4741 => 1.05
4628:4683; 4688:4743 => 1.09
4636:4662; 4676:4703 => 1.12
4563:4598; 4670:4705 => 1.06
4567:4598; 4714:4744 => 1.11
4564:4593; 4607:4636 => 1.05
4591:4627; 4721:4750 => 1.05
